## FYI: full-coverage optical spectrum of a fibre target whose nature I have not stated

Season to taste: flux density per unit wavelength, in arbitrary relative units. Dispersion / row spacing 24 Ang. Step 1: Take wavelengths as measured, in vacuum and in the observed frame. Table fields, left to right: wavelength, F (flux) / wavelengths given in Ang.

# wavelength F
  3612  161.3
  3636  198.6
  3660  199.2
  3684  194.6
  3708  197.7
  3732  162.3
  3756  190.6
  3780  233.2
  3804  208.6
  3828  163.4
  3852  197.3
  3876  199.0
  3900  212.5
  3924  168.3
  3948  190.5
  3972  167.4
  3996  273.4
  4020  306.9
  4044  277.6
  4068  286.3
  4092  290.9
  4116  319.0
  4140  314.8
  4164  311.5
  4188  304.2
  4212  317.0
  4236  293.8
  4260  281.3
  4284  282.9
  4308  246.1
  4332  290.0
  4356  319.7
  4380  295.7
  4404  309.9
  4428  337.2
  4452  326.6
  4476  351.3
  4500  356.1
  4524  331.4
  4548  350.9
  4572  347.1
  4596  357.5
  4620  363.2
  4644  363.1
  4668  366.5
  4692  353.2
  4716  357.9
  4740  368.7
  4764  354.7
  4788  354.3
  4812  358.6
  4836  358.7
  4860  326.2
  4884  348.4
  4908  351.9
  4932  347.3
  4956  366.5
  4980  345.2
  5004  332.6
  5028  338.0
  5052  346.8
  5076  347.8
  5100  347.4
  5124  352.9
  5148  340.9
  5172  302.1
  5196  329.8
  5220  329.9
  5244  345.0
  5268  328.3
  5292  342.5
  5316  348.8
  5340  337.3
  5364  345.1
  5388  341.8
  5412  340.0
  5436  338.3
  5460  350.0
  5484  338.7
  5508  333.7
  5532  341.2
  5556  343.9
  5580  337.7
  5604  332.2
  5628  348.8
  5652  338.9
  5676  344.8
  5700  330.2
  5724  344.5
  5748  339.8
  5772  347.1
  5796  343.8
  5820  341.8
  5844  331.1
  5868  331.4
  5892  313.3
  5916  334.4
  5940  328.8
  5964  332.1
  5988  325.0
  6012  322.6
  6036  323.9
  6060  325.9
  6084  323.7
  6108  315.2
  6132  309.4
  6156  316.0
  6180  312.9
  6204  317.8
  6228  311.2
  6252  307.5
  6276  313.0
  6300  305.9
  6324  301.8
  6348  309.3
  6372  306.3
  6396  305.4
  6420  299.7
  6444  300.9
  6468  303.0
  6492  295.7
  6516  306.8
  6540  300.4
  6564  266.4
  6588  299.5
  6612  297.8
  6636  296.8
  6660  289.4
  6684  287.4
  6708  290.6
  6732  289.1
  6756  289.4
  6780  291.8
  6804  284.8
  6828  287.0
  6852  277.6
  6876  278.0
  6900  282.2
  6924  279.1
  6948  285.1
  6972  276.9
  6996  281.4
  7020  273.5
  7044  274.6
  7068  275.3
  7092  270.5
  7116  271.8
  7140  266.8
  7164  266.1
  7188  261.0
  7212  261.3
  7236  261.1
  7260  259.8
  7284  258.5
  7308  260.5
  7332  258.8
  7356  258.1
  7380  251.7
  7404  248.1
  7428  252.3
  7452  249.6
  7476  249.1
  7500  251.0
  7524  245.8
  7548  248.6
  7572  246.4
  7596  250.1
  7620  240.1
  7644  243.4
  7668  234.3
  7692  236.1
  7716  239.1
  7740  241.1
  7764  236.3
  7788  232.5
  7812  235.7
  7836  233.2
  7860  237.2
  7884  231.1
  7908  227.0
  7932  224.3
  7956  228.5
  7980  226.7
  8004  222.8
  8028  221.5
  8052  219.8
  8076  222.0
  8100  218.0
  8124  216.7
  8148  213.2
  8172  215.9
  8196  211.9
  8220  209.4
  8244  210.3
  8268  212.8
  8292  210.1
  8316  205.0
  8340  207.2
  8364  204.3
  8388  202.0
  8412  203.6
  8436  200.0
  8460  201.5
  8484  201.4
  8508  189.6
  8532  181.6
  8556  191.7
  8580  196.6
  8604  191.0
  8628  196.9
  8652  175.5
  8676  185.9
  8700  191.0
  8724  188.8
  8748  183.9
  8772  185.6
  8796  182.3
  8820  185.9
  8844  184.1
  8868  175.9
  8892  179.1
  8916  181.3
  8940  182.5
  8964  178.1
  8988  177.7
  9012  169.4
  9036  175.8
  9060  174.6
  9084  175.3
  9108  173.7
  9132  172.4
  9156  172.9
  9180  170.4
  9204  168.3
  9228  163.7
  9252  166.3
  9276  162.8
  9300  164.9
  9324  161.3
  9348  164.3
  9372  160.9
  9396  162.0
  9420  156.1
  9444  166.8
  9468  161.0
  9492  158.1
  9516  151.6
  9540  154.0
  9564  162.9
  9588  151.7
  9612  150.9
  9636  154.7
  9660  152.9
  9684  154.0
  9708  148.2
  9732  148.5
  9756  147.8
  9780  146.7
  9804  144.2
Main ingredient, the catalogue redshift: 0.000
